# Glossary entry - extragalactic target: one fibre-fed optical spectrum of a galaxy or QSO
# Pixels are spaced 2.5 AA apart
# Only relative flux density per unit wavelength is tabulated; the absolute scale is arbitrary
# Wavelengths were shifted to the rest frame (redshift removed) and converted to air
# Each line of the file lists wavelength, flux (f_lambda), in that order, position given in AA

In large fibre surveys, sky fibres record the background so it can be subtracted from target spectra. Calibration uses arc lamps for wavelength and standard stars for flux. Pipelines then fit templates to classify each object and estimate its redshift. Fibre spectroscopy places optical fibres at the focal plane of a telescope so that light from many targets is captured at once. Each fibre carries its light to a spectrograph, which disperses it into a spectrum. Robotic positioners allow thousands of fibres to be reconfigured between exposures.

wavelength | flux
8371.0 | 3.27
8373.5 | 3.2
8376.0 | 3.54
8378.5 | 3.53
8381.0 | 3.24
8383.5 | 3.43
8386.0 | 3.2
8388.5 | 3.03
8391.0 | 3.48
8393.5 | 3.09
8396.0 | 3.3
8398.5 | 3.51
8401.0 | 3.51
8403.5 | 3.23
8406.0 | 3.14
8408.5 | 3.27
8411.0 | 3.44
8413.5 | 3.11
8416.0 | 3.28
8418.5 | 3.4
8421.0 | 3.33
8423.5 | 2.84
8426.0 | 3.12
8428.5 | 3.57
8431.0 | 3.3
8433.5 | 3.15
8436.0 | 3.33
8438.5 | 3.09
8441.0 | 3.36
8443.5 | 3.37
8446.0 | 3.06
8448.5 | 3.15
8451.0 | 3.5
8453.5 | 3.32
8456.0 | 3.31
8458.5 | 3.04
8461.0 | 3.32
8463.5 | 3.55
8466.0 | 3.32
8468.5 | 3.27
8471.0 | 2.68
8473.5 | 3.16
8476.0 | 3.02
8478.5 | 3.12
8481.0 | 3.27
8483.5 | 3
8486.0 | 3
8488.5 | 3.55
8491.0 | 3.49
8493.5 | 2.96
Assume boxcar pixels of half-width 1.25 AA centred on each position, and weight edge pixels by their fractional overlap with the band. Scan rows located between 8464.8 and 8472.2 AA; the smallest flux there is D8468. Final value 2.68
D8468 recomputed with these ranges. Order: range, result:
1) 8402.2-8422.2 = 3.11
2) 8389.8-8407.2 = 3.09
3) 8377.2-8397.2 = 3.03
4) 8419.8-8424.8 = 2.84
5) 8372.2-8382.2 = 3.2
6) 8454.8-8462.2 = 3.04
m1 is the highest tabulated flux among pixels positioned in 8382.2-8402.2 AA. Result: 3.51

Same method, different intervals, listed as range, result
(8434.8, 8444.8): 3.37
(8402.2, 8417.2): 3.44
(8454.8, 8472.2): 3.55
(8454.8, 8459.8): 3.31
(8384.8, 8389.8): 3.2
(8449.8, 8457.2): 3.5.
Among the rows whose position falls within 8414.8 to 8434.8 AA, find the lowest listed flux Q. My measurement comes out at 2.84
